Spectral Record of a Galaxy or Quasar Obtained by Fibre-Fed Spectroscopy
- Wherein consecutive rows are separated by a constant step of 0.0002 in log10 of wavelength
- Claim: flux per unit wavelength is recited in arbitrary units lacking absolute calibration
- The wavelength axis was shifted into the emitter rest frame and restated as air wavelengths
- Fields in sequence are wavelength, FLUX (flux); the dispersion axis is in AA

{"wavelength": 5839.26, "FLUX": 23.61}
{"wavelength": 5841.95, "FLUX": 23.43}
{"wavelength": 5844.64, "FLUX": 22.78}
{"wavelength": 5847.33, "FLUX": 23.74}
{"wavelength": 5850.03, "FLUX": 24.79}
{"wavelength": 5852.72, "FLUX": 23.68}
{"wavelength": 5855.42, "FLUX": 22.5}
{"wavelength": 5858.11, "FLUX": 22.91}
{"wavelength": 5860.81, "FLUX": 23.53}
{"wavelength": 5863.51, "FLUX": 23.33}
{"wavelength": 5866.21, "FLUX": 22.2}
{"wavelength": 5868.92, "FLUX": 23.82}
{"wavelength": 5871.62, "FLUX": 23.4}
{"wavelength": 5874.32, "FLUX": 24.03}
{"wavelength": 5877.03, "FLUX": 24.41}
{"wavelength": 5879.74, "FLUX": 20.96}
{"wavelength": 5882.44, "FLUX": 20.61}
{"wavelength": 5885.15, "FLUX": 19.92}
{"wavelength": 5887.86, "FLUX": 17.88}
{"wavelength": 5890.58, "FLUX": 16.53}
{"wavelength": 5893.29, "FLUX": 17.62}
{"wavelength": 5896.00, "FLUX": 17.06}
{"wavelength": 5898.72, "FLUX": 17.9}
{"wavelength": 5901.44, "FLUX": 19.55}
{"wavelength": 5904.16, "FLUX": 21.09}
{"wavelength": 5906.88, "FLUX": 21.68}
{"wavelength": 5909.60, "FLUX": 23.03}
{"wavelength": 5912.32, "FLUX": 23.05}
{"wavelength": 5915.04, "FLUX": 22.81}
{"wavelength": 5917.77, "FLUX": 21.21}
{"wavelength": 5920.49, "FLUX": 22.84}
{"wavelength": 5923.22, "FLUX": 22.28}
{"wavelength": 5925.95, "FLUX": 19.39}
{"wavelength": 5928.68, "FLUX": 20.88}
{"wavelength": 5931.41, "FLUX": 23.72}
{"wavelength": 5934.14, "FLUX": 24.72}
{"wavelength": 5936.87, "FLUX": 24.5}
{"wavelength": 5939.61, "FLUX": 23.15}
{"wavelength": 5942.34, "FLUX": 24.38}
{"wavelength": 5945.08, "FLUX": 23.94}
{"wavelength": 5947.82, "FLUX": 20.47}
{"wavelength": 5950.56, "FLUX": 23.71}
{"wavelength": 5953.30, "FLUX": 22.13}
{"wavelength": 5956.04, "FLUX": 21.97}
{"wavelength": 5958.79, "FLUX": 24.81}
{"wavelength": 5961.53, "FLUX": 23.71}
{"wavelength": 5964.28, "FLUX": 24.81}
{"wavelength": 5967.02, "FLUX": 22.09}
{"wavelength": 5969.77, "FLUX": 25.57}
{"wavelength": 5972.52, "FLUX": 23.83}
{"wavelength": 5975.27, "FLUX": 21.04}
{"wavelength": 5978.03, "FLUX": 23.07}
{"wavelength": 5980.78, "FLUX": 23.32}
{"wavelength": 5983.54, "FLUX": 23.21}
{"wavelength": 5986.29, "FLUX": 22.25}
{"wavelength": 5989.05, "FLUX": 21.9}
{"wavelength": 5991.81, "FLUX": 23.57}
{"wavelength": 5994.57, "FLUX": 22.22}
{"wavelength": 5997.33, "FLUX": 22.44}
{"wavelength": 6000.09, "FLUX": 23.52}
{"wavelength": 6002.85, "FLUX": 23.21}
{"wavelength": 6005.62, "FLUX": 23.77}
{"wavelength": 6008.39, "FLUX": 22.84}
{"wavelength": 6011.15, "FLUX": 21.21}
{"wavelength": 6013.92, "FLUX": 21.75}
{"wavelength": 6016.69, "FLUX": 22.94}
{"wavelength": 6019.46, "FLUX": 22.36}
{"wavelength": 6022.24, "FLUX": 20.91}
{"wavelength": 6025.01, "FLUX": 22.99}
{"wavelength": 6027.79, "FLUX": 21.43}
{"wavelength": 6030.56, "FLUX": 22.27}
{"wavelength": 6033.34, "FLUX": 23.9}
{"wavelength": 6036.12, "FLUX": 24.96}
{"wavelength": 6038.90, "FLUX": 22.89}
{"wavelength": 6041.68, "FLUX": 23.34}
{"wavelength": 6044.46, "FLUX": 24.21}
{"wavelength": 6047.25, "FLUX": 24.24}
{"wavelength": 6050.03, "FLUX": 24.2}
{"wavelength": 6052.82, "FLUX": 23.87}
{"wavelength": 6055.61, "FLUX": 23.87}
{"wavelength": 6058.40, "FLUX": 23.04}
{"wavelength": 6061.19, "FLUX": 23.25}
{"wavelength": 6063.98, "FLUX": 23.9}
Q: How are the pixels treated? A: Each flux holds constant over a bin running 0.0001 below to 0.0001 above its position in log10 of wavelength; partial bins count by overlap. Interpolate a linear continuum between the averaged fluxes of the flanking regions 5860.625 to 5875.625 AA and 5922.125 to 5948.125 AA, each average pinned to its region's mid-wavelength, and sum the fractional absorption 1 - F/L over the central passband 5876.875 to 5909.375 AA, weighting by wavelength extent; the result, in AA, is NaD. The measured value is 5.1 AA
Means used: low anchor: 23.4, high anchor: 22.8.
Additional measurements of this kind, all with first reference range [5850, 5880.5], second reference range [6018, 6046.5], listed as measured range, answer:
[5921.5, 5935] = 0.6 AA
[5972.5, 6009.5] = 0.3 AA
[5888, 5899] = 2.8 AA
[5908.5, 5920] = 0.3 AA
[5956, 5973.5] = -0.7 AA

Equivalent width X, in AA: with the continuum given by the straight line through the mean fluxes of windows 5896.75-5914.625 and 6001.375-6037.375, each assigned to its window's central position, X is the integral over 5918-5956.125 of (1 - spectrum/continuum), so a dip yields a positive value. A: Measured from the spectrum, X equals -2.2 AA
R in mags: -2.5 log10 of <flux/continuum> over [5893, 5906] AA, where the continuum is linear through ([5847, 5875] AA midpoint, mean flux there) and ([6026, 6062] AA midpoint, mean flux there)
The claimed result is 0.24 mag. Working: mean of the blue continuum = 23.4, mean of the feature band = 18.8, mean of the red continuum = 23.5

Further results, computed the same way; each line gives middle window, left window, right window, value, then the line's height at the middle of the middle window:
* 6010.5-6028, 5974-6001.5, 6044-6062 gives 0.06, 23.2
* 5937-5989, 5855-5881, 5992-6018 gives -0.02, 22.8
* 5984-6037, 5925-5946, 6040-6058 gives 0.05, 23.6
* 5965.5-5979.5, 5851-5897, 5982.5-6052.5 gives -0.03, 22.5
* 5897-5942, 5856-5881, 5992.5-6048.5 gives 0.05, 23.1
